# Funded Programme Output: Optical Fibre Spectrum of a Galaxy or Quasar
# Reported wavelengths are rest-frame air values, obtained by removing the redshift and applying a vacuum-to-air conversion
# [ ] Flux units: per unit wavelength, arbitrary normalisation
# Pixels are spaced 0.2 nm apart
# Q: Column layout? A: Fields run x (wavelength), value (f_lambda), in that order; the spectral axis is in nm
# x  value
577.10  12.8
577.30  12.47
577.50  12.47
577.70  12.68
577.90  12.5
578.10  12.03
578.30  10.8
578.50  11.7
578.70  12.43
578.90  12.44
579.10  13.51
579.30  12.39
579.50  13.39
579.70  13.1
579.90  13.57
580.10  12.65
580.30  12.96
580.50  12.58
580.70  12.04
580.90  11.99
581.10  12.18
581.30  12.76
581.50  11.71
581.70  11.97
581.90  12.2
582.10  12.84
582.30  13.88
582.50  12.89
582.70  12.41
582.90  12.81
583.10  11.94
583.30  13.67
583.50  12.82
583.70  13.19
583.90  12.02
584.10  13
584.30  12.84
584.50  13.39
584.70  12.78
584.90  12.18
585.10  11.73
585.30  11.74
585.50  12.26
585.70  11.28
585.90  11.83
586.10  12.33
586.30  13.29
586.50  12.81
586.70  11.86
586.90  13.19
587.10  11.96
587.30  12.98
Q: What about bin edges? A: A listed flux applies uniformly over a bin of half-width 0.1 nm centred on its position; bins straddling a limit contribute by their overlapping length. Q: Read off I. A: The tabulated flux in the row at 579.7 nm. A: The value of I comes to 13.1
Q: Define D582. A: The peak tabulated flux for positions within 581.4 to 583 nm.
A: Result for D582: 13.88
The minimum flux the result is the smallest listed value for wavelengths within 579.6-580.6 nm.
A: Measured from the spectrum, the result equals 12.58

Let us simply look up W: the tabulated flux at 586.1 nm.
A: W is 12.33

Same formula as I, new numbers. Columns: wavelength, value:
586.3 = 13.29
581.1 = 12.18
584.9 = 12.18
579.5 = 13.39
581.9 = 12.2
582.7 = 12.41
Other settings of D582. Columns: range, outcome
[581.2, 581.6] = 12.76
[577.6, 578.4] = 12.68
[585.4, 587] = 13.29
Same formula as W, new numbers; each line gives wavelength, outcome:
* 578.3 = 10.8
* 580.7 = 12.04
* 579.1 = 13.51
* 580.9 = 11.99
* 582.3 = 13.88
